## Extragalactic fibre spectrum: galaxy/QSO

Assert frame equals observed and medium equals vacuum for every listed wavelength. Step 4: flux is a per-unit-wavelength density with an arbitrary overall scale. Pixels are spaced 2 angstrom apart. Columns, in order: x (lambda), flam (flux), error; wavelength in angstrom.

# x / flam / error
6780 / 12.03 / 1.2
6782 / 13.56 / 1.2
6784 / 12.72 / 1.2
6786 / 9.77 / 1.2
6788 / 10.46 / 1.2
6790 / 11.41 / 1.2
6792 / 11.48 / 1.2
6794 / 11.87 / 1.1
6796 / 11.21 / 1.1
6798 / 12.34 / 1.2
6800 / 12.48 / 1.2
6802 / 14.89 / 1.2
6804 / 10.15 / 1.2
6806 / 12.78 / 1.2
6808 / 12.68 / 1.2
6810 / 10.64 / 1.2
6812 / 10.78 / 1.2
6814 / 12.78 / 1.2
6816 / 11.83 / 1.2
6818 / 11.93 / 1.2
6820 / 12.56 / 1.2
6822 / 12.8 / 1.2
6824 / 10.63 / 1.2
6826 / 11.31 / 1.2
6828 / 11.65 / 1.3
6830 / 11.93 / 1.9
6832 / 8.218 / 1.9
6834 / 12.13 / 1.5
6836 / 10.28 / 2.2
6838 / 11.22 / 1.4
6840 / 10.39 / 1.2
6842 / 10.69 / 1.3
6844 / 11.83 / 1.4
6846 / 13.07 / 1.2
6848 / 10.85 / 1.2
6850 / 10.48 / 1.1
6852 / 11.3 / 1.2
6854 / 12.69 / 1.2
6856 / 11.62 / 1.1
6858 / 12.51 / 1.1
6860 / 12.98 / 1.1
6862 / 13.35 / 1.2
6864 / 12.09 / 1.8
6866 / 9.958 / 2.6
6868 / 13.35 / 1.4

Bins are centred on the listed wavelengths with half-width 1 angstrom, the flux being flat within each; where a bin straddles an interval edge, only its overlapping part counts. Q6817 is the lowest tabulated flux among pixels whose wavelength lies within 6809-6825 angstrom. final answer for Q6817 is 10.63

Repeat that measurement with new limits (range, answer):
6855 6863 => 11.62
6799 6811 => 10.15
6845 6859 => 10.48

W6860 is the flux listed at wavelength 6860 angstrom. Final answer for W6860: 12.98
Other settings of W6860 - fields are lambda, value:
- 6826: 11.31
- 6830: 11.93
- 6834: 12.13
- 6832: 8.218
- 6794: 11.87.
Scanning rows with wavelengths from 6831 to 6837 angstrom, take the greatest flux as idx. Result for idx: 12.13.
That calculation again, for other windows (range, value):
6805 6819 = 12.78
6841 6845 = 11.83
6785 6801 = 12.48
